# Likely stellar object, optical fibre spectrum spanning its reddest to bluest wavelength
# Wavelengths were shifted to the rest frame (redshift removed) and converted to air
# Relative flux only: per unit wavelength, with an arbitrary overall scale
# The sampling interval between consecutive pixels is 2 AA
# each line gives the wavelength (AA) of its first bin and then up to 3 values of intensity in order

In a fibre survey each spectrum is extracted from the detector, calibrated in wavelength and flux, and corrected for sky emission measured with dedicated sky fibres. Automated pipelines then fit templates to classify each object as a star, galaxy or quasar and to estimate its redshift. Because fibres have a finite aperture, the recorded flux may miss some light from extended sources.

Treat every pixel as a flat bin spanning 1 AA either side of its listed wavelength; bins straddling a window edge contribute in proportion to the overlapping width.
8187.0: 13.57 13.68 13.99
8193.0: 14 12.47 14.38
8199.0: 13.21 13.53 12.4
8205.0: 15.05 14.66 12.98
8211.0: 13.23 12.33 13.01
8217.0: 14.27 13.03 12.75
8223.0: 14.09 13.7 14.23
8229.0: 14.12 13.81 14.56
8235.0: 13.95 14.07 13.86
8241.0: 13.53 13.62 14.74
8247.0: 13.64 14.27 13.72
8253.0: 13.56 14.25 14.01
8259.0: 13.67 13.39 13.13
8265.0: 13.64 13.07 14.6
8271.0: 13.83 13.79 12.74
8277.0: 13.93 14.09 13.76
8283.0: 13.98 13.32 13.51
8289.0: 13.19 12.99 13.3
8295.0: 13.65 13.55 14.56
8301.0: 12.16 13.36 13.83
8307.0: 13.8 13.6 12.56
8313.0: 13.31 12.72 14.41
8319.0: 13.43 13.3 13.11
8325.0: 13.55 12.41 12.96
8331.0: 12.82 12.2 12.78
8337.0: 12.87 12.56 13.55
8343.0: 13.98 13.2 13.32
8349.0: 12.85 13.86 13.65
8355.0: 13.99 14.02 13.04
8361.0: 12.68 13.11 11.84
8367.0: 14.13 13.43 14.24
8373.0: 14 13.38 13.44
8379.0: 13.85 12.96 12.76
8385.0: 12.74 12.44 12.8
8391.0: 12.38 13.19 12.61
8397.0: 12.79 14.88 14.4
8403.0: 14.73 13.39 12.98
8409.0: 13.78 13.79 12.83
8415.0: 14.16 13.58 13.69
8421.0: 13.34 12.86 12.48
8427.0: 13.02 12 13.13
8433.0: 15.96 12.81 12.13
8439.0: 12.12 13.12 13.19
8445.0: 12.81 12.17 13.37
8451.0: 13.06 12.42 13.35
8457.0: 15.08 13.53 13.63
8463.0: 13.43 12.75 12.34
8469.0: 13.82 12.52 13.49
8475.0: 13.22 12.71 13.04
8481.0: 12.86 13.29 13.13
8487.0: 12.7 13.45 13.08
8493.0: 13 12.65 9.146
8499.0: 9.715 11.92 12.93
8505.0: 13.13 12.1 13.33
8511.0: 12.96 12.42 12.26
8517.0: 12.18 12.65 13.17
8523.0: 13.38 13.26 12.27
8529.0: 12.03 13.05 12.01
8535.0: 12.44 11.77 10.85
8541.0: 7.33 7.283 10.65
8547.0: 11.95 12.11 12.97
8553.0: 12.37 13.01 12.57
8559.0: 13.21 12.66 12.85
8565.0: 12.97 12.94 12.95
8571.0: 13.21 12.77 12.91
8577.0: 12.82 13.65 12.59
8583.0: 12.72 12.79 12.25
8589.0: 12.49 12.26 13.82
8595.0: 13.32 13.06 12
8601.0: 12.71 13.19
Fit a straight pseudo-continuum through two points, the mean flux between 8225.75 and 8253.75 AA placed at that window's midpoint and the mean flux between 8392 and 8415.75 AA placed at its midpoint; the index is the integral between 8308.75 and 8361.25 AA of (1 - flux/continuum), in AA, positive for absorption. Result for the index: 2.1 AA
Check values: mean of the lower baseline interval 14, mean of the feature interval 13.2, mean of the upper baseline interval 13.6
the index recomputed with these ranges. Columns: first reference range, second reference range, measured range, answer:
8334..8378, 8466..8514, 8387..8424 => -1.0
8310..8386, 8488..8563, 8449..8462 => -1.0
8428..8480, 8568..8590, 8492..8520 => 1.8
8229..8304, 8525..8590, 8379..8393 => 0.3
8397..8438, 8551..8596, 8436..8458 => 0.6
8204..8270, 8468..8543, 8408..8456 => -1.5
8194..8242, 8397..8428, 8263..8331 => 0.8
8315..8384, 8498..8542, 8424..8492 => -2.9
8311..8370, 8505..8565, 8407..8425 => -0.9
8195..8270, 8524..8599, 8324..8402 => -0.4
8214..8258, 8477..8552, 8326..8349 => 0.5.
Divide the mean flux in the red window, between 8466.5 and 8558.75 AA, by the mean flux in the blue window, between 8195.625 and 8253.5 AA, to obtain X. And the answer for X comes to 0.89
